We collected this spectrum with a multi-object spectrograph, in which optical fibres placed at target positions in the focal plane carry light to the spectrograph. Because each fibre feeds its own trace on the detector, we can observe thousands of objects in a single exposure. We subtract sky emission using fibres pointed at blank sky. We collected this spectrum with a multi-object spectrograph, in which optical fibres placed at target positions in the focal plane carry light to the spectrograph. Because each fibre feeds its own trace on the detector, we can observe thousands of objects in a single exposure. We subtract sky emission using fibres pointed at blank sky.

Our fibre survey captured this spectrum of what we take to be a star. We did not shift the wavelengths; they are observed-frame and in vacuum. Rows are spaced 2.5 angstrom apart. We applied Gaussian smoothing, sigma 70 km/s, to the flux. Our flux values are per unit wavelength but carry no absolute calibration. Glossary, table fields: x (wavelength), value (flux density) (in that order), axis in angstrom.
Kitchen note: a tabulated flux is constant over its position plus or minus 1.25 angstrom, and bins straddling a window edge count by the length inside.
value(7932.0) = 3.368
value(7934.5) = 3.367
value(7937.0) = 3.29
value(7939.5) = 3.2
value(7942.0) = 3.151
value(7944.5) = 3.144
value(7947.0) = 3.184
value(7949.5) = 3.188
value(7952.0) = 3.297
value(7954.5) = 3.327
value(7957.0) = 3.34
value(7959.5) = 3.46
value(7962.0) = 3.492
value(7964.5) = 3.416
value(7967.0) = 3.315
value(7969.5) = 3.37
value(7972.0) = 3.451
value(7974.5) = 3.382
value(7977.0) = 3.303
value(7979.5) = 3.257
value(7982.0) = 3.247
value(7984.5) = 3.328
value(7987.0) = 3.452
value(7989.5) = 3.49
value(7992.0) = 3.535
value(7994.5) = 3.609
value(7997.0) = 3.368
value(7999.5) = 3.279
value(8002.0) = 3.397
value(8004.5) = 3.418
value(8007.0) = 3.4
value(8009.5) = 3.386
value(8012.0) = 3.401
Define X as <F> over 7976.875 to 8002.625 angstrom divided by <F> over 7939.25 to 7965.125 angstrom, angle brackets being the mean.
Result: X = 1.03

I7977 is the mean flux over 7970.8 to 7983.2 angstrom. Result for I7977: 3.33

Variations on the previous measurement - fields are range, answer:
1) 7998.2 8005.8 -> 3.36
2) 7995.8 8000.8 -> 3.32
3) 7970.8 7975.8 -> 3.42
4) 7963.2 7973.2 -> 3.39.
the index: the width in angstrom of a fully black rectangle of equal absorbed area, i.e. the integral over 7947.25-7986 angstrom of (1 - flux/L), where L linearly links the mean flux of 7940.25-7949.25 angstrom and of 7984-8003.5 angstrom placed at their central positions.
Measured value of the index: -0.7 angstrom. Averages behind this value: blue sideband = 3.17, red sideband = 3.44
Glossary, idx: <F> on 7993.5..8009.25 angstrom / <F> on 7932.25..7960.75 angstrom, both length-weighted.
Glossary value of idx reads 1.04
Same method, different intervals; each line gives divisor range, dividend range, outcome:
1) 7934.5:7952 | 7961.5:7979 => 1.05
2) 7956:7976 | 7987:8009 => 1.01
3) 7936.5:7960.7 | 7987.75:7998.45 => 1.07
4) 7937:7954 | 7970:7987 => 1.04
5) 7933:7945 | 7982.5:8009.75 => 1.06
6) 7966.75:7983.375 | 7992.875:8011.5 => 1.02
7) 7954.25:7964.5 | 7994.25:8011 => 0.99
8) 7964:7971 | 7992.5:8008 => 1.02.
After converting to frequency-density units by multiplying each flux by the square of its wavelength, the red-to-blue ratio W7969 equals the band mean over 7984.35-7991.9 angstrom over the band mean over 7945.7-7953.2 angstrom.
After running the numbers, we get 1.08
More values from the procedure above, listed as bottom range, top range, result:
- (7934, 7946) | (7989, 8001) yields 1.09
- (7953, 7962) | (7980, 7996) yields 1.02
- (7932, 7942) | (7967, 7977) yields 1.04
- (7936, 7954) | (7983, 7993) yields 1.08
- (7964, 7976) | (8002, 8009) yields 1.02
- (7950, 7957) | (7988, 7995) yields 1.08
